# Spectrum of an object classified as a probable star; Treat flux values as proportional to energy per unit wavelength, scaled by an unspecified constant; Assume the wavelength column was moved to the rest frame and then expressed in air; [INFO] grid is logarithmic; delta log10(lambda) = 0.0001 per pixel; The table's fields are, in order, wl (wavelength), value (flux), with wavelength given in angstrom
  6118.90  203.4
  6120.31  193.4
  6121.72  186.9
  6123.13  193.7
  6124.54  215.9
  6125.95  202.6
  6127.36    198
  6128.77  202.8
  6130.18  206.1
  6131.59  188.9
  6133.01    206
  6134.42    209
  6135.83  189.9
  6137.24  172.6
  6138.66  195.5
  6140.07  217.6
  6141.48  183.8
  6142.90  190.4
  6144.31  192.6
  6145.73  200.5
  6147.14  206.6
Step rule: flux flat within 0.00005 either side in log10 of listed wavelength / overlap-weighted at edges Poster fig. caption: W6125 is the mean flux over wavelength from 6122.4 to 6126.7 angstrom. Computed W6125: 204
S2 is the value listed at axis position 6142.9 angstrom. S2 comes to 190.4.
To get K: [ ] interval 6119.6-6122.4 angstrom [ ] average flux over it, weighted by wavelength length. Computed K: 190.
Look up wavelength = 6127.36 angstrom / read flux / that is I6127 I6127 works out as 198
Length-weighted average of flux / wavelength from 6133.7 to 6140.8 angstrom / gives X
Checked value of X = 197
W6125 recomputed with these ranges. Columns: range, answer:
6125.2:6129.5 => 201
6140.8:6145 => 189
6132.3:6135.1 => 207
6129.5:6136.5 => 200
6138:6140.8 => 207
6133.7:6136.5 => 200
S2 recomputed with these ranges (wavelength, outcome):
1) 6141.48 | 183.8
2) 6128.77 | 202.8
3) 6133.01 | 206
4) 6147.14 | 206.6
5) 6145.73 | 200.5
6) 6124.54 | 215.9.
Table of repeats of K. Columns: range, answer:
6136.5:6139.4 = 185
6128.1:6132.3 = 199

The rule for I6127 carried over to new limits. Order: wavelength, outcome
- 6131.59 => 188.9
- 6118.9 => 203.4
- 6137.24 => 172.6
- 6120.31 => 193.4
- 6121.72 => 186.9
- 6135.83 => 189.9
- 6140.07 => 217.6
